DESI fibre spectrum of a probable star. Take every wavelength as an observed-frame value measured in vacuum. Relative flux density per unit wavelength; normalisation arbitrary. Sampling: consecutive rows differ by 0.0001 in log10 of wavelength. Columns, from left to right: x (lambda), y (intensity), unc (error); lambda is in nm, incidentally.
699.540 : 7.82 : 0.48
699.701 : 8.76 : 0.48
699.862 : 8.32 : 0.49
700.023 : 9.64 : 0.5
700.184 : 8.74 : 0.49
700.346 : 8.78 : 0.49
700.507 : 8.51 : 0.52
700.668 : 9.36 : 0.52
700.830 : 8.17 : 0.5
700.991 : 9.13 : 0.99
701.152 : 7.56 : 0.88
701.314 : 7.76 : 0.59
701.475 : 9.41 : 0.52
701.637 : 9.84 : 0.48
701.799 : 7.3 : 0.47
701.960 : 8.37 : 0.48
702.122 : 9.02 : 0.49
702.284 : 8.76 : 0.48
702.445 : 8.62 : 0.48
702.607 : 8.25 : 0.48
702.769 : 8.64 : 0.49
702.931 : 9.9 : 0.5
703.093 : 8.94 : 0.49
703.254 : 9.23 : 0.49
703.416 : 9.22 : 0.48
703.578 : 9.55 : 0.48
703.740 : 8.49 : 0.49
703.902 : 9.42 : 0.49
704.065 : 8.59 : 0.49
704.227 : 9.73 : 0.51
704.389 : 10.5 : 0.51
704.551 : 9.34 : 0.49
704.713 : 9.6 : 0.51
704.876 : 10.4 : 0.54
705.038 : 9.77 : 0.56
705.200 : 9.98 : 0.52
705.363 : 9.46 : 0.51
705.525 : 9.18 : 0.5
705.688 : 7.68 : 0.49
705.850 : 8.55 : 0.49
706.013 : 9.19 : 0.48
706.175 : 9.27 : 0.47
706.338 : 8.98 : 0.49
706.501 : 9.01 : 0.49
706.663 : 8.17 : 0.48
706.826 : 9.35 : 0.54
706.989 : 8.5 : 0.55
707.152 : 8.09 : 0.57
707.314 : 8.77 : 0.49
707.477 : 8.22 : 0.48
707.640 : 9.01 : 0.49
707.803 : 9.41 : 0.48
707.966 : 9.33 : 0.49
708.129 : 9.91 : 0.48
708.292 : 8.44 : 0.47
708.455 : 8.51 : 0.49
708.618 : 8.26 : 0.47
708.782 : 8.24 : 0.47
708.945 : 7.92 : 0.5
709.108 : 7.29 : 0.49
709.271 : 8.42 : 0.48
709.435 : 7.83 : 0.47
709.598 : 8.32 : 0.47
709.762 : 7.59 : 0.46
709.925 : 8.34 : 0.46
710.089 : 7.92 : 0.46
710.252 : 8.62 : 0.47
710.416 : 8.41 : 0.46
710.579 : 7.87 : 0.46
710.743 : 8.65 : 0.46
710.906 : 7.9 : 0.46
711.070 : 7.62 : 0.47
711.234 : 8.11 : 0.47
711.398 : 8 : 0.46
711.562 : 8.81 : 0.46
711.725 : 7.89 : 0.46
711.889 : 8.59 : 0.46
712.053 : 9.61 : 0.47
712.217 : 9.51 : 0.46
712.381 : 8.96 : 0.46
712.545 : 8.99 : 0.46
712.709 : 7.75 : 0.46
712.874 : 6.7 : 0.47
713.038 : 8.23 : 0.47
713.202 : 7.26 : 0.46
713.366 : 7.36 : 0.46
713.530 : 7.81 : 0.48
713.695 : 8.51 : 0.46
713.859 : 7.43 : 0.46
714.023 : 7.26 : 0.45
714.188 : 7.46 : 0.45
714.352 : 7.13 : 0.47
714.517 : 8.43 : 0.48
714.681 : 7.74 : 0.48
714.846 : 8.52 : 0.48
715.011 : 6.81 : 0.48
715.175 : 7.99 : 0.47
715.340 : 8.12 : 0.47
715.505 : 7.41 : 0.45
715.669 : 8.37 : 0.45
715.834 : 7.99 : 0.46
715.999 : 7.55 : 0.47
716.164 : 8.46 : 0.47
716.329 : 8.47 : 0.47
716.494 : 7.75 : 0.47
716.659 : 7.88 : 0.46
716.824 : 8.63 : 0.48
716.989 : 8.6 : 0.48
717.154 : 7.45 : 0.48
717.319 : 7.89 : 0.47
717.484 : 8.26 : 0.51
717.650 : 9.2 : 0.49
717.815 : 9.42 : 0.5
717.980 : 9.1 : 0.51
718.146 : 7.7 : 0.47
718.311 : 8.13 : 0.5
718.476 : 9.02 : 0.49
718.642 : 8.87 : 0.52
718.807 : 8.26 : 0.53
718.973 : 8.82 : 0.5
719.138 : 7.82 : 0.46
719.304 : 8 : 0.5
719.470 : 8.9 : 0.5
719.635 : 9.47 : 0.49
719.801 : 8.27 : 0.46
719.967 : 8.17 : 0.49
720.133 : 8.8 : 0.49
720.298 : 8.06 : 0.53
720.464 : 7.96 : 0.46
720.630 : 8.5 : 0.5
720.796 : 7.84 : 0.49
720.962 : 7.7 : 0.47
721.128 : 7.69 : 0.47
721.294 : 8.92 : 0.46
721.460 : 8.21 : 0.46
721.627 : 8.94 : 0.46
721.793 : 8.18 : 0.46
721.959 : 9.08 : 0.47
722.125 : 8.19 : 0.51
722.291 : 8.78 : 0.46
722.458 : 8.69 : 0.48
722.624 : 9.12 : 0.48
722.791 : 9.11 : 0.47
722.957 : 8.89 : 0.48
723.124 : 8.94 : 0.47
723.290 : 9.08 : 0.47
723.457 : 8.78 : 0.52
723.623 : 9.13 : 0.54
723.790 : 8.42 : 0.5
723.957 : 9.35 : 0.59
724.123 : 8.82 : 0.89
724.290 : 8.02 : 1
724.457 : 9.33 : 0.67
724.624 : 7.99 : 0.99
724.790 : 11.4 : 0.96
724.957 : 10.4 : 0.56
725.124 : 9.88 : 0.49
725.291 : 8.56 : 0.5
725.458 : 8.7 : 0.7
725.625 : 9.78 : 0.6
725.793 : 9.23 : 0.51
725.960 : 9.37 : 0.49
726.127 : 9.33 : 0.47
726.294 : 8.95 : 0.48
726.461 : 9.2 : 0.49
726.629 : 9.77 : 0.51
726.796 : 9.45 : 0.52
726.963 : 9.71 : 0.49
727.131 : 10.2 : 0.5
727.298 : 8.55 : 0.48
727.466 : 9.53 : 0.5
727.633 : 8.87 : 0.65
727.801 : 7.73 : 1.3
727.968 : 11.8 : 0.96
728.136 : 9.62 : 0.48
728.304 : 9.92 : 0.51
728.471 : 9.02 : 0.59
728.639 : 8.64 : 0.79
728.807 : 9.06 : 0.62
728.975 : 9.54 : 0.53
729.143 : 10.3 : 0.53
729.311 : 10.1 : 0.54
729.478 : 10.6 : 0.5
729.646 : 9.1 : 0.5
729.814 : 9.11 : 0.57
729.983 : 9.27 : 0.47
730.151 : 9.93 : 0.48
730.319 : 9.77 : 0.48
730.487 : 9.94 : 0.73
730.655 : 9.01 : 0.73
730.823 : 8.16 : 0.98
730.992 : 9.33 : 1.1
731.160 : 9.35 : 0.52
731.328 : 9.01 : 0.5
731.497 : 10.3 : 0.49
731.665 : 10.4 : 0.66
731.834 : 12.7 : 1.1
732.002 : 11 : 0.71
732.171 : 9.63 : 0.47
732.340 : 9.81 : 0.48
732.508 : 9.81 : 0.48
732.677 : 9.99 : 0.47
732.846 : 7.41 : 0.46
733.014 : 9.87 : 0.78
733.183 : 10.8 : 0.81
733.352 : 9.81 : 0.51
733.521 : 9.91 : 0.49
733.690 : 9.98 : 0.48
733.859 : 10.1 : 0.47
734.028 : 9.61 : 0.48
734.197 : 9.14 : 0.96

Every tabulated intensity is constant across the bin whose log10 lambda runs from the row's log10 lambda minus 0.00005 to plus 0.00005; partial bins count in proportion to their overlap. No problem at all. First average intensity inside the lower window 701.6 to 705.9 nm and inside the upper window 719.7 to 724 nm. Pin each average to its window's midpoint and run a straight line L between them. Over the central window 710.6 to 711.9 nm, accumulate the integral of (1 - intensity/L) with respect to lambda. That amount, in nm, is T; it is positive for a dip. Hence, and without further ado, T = 0.11 nm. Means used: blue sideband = 9.12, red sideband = 8.56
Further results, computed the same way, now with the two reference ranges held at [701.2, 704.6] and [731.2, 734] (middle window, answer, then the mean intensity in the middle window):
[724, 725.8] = 0.08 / 9.29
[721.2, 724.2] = 0.27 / 8.81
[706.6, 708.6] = 0.08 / 8.8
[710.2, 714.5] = 0.56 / 8.09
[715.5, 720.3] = 0.57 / 8.38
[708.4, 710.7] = 0.27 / 8.11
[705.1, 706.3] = 0.00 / 9.05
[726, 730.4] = 0.16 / 9.5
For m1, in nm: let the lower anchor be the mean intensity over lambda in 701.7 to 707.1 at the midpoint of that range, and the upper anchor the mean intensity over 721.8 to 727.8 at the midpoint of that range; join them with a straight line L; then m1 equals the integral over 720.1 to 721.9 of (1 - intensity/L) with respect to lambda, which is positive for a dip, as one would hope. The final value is 0.17 nm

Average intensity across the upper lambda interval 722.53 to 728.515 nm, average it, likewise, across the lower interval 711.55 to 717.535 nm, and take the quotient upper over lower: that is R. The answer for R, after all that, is 1.2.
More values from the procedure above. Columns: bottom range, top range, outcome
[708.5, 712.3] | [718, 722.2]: 1.02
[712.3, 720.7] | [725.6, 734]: 1.18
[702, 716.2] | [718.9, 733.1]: 1.08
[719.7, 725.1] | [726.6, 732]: 1.10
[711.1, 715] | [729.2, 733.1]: 1.21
